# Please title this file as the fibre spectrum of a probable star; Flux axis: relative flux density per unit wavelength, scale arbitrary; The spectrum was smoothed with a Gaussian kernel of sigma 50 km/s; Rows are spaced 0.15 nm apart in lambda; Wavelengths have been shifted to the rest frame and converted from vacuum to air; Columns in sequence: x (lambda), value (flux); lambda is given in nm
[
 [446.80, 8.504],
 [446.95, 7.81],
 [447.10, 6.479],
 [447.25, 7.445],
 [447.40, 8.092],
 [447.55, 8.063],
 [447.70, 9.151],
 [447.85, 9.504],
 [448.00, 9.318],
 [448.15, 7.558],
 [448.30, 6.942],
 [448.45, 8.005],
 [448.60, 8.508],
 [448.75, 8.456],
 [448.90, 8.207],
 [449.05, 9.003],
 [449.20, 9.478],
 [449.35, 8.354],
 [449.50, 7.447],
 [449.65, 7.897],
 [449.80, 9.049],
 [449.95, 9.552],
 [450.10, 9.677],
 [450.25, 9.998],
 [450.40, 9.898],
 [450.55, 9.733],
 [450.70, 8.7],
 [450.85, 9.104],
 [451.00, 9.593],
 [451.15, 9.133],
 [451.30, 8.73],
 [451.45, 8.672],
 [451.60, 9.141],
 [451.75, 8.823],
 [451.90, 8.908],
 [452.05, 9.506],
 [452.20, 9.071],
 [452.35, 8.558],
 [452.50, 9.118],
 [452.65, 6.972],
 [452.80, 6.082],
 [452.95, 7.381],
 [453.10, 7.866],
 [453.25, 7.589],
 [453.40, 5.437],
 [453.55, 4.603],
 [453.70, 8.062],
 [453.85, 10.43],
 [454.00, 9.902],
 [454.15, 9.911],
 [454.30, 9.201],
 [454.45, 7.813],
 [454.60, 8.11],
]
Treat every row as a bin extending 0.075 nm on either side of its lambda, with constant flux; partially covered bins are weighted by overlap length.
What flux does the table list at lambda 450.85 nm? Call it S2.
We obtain 9.104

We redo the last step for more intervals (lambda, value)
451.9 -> 8.908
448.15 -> 7.558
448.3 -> 6.942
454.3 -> 9.201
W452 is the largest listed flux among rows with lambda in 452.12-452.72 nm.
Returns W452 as 9.118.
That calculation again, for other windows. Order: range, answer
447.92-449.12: 9.318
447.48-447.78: 9.151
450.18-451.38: 9.998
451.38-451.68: 9.141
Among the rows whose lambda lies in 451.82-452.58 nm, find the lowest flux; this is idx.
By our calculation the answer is 8.558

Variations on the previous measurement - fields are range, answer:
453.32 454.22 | 4.603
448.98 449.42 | 8.354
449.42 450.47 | 7.447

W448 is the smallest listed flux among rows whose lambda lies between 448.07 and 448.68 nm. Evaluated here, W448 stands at 6.942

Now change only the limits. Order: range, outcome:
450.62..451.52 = 8.672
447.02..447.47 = 6.479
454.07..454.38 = 9.201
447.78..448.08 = 9.318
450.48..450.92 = 8.7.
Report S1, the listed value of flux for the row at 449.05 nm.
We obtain 9.003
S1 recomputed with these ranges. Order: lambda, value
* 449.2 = 9.478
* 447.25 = 7.445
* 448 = 9.318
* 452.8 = 6.082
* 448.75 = 8.456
